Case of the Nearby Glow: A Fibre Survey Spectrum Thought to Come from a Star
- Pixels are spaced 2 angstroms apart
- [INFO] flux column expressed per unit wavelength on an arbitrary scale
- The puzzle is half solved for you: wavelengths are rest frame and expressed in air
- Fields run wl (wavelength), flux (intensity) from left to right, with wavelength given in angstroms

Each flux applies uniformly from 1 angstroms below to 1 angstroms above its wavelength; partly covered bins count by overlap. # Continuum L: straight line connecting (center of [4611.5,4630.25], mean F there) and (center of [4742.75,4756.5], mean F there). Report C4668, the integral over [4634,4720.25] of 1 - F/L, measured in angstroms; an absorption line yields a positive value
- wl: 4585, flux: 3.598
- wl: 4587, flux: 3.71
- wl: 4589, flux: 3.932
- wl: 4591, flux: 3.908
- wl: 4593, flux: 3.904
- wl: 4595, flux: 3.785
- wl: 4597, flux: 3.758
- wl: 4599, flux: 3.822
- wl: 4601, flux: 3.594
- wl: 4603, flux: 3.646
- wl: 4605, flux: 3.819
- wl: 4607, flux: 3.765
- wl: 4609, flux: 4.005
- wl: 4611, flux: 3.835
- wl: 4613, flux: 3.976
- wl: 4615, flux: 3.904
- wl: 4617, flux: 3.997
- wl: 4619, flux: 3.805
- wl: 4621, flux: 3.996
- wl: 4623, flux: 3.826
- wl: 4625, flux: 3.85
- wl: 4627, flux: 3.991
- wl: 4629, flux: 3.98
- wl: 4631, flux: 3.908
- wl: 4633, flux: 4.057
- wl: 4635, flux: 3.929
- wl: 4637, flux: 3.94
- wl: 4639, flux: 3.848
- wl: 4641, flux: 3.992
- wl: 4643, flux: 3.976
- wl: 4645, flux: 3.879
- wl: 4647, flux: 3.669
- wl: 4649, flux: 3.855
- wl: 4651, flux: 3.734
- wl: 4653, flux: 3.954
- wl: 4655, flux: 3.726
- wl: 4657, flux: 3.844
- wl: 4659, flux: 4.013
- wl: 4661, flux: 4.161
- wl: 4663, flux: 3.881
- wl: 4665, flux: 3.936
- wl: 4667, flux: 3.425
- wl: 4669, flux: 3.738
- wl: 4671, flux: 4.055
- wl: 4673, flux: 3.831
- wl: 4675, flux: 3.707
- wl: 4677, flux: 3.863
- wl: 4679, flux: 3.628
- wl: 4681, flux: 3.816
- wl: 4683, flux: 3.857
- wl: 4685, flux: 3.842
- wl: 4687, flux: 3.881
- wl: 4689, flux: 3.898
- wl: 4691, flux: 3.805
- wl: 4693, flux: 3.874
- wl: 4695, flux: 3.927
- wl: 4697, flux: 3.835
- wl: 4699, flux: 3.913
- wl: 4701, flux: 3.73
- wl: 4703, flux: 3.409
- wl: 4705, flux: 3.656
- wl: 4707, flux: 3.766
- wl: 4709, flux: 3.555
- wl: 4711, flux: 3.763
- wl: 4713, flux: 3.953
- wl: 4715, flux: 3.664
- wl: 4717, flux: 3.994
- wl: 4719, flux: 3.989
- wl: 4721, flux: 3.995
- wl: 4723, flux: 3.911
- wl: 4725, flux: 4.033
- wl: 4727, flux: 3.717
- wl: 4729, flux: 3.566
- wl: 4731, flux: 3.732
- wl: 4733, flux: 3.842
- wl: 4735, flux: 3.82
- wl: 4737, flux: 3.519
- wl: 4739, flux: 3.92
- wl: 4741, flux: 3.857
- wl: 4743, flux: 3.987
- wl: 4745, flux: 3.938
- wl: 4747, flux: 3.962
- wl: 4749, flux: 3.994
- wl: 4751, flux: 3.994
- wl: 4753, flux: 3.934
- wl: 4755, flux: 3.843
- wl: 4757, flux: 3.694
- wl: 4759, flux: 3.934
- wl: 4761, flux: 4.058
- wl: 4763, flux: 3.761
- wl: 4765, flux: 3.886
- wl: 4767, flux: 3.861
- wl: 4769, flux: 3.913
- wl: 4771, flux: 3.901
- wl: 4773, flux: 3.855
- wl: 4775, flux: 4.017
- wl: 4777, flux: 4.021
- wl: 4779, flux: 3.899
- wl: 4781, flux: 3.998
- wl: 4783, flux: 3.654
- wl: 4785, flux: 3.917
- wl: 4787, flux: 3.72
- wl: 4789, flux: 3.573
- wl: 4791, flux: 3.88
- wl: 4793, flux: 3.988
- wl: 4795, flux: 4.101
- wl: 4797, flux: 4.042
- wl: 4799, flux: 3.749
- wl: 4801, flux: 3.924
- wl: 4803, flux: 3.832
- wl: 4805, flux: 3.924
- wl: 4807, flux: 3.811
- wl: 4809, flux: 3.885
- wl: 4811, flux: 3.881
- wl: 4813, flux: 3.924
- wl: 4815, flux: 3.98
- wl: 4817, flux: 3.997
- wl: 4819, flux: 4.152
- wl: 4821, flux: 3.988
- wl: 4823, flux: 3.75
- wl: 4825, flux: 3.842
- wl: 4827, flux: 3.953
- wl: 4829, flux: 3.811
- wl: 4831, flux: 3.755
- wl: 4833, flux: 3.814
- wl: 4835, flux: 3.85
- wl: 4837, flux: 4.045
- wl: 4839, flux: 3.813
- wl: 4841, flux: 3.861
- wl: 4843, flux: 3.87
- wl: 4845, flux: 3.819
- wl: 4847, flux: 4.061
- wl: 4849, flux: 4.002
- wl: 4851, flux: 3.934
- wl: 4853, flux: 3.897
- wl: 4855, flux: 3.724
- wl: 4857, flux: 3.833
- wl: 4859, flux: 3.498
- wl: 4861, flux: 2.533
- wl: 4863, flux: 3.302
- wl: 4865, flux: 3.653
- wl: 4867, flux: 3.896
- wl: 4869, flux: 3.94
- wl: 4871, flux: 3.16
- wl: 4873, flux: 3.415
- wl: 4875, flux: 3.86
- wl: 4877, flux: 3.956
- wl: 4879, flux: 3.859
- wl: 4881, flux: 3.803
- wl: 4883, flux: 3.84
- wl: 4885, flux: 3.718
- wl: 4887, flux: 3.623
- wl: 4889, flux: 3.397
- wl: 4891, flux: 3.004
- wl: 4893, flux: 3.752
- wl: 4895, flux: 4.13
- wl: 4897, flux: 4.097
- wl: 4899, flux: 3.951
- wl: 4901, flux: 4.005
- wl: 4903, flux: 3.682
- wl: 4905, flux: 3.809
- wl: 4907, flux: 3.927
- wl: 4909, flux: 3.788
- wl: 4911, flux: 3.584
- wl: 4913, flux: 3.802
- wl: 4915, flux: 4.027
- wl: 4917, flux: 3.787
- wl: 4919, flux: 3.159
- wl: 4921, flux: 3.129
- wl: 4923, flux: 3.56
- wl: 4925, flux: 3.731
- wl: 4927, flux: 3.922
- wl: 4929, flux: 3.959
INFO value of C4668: 2.2 angstroms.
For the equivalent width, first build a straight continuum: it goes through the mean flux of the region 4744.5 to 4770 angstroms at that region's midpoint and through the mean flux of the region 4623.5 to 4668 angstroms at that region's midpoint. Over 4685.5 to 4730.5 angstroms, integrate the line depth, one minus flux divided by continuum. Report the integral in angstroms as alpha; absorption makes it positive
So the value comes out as 1.0 angstroms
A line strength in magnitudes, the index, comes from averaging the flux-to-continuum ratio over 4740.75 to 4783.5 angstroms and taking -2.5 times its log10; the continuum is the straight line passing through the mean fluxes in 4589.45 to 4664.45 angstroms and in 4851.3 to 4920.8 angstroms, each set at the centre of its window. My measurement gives -0.038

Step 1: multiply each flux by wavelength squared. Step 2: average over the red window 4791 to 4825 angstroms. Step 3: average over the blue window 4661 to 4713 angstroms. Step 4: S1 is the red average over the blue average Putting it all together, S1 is 1.1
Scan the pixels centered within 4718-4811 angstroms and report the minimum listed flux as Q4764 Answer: 3.519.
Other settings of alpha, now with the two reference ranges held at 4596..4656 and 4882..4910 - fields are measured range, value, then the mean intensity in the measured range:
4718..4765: -0.6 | 3.87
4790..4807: -0.5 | 3.92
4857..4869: 1.0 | 3.46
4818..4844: -0.6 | 3.88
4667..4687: 0.3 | 3.8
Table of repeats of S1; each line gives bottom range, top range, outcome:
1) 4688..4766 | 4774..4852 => 1.05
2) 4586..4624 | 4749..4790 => 1.08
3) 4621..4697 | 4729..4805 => 1.05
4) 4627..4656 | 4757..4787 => 1.06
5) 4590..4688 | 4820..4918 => 1.07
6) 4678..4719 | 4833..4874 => 1.04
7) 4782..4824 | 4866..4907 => 1.00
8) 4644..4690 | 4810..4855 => 1.09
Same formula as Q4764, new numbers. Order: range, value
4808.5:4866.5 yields 2.533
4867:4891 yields 3.004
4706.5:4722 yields 3.555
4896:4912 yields 3.584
